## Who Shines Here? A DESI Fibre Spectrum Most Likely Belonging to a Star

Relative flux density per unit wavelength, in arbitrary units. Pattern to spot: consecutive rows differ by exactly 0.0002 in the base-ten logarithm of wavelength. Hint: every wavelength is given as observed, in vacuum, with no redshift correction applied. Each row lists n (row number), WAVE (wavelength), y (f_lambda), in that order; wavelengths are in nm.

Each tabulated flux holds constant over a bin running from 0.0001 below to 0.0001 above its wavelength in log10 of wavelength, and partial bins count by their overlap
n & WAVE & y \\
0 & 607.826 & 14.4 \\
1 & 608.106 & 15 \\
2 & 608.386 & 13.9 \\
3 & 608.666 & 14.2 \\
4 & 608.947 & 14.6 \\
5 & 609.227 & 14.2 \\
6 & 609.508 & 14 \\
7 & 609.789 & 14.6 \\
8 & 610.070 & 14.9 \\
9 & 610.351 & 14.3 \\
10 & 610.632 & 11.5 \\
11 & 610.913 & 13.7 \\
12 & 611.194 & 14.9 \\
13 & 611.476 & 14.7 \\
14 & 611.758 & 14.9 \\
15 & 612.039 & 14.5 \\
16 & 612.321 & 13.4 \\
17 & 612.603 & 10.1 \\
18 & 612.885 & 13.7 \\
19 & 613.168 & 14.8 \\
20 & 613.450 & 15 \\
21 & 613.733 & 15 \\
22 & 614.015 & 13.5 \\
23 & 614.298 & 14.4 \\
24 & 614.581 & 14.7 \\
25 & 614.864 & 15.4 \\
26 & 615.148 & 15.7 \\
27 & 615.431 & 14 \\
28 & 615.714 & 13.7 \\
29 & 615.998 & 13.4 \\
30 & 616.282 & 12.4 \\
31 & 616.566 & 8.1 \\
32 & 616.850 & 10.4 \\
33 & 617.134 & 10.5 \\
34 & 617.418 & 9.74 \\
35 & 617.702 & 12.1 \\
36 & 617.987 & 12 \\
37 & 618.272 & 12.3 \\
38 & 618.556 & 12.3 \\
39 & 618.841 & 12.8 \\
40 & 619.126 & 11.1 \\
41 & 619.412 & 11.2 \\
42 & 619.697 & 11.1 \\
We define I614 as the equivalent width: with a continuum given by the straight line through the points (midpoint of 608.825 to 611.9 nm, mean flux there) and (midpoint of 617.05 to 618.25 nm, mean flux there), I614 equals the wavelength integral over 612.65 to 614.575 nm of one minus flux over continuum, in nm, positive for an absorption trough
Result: -0.20 nm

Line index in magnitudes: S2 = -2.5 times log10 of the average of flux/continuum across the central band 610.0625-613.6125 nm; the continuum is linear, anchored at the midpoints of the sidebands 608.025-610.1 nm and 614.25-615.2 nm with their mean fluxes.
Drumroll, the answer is 0.07 mag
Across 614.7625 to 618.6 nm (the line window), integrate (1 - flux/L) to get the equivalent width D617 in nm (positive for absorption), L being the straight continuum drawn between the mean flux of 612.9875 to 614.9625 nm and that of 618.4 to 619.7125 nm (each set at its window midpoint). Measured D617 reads 0.26 nm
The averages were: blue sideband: 14.7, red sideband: 11.8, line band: 12.3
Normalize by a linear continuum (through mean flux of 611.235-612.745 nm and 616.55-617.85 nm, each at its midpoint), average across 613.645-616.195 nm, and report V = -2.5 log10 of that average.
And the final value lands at -0.21 mag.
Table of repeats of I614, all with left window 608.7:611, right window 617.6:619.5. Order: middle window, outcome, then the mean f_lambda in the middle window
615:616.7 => -0.04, 12.9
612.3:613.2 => 0.04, 12.7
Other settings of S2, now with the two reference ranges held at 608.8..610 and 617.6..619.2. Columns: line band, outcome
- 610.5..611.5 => 0.03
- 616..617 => 0.18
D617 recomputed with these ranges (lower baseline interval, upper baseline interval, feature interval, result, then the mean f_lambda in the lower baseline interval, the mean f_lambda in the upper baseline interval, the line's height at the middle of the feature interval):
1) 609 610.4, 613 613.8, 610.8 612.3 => 0.019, 14.4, 14.9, 14.6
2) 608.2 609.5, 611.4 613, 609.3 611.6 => -0.032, 14.2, 13.5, 13.9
